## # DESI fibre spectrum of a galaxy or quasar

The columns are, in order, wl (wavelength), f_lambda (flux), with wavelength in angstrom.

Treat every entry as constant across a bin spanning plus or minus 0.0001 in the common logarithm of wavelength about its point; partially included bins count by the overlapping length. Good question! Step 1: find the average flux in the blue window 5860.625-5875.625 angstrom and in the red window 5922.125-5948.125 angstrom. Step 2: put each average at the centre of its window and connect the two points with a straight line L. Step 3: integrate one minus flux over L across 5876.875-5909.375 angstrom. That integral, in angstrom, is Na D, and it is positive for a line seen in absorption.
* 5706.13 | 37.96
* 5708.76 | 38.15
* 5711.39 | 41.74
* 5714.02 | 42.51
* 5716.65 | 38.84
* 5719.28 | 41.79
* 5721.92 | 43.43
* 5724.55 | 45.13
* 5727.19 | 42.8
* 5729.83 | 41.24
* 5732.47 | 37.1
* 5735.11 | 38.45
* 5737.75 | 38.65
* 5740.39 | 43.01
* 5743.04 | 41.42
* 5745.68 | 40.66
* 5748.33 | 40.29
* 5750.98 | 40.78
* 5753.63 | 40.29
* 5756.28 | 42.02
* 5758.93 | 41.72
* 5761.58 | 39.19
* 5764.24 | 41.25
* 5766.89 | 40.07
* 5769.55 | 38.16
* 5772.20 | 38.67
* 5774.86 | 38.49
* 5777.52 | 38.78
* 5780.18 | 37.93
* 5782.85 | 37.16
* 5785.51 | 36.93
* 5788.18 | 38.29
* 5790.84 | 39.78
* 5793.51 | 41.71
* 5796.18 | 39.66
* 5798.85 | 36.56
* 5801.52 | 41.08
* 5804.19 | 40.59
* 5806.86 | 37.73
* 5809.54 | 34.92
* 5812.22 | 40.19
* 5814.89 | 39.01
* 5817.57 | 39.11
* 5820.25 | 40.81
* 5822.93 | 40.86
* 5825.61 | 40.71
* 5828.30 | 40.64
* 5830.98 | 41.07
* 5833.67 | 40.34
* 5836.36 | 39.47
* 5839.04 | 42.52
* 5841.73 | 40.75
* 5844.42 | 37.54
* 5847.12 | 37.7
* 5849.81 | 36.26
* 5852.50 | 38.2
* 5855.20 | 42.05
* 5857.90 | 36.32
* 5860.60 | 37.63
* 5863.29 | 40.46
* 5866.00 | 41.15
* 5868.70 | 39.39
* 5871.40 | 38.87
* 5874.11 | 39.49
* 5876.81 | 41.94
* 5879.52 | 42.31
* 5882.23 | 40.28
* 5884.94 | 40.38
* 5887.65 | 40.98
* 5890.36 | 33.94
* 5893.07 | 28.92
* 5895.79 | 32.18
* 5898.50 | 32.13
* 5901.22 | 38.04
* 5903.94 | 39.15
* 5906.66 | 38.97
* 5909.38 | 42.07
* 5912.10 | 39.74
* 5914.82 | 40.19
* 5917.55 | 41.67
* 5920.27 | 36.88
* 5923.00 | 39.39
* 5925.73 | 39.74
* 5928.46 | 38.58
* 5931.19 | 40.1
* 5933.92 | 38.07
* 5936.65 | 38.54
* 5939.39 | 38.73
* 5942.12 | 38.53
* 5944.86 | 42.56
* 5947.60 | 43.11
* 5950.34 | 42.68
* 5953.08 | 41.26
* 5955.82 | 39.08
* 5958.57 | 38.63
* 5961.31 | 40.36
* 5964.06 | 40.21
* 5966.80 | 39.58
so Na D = 1.8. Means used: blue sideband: 39.7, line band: 37.4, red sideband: 39.6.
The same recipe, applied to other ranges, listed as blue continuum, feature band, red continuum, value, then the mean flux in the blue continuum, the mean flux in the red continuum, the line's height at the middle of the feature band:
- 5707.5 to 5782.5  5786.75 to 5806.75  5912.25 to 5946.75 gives 0.3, 40.4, 39.5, 40.1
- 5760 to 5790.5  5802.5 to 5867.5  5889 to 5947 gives -1.7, 38.7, 38.1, 38.4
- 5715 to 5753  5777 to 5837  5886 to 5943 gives 0.7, 41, 37.9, 39.7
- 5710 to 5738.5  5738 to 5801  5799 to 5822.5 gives 0.6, 41.1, 39.1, 40.1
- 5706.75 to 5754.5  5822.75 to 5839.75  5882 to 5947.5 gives -0.5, 40.9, 38.4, 39.5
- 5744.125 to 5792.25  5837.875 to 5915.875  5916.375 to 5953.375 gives 2.3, 39.5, 39.9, 39.8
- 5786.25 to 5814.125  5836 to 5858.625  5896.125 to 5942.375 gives -0.1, 39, 38.7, 38.9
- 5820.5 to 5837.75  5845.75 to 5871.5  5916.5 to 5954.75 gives 1.0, 40.5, 40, 40.4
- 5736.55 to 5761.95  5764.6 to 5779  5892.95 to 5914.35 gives 0.5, 40.9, 37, 40.3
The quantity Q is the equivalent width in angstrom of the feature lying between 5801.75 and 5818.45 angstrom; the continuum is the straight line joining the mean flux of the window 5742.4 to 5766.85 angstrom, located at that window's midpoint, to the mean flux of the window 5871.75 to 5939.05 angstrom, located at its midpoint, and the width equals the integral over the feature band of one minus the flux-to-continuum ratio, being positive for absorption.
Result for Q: 0.50 angstrom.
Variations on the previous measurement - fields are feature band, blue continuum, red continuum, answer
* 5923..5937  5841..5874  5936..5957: 0.43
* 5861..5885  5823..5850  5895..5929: -0.71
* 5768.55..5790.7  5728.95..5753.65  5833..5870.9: 0.95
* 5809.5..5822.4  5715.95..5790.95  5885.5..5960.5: 0.08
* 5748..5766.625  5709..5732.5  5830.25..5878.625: 0.15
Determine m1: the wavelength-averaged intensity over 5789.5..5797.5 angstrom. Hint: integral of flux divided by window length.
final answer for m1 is 40.4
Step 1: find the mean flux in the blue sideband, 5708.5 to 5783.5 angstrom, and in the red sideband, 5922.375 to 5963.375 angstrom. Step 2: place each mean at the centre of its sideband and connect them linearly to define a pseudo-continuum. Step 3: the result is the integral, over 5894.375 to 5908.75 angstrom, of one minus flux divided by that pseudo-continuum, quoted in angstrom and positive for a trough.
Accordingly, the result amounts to 1.3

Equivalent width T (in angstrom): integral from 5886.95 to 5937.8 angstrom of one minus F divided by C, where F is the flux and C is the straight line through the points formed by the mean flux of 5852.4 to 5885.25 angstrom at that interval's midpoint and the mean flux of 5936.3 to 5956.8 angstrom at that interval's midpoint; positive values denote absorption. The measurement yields 3.2 angstrom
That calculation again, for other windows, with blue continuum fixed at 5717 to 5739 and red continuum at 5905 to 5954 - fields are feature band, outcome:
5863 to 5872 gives 0.1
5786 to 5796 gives 0.3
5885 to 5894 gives 1.0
